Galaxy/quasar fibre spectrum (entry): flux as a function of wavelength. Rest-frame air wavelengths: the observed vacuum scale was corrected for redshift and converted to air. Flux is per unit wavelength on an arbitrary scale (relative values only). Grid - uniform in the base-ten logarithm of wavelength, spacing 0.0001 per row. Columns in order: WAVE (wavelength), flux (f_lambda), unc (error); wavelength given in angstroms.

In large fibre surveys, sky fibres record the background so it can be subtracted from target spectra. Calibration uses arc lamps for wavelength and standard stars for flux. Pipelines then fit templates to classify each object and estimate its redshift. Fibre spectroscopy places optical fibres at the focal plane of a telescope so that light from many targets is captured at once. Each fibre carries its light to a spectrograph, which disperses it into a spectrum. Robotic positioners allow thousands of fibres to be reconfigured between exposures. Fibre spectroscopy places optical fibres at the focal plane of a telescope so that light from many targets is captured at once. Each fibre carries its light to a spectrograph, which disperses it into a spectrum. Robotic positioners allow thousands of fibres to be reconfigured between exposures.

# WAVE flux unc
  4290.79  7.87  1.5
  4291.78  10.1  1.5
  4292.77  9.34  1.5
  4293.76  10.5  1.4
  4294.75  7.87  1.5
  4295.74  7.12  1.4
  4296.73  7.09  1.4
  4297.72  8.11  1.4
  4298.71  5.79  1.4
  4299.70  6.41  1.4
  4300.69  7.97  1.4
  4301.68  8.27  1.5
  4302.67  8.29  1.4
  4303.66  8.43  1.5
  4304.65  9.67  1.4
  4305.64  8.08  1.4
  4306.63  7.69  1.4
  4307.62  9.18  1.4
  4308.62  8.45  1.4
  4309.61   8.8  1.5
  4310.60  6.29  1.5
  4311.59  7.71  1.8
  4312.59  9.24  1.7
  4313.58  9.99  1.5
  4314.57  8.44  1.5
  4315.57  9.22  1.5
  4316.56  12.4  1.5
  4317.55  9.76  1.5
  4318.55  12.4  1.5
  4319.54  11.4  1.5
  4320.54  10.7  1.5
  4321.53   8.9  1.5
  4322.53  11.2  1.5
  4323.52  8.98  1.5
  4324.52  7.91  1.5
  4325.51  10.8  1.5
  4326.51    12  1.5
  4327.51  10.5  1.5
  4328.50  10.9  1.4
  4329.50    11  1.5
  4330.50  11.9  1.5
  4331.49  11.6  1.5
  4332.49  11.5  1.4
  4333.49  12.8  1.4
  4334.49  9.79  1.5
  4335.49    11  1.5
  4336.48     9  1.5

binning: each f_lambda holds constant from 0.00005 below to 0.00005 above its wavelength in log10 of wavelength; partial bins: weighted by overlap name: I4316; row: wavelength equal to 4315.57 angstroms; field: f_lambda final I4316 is 9.22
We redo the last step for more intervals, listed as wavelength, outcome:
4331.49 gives 11.6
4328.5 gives 10.9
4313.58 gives 9.99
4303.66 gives 8.43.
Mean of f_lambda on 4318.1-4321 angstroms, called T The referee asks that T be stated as 11.5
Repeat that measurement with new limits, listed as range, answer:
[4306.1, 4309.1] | 8.42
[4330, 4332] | 11.8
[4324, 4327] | 10.2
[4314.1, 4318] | 9.97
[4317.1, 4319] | 11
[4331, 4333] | 11.5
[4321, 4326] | 9.58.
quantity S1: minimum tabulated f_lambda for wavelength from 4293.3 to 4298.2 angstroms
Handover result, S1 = 7.09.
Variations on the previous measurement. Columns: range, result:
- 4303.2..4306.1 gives 8.08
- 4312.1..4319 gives 8.44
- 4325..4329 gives 10.5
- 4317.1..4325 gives 7.91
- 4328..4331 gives 10.9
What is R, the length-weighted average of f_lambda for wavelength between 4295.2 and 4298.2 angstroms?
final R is 7.44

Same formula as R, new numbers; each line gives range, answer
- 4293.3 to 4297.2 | 8.12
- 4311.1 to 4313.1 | 8.47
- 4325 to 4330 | 11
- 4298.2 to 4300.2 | 6.12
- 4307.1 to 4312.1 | 8.08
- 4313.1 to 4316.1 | 9.25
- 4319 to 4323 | 10.6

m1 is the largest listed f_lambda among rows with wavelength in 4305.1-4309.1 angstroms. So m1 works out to 9.18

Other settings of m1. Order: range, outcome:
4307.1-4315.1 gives 9.99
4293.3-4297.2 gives 10.5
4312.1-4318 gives 12.4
